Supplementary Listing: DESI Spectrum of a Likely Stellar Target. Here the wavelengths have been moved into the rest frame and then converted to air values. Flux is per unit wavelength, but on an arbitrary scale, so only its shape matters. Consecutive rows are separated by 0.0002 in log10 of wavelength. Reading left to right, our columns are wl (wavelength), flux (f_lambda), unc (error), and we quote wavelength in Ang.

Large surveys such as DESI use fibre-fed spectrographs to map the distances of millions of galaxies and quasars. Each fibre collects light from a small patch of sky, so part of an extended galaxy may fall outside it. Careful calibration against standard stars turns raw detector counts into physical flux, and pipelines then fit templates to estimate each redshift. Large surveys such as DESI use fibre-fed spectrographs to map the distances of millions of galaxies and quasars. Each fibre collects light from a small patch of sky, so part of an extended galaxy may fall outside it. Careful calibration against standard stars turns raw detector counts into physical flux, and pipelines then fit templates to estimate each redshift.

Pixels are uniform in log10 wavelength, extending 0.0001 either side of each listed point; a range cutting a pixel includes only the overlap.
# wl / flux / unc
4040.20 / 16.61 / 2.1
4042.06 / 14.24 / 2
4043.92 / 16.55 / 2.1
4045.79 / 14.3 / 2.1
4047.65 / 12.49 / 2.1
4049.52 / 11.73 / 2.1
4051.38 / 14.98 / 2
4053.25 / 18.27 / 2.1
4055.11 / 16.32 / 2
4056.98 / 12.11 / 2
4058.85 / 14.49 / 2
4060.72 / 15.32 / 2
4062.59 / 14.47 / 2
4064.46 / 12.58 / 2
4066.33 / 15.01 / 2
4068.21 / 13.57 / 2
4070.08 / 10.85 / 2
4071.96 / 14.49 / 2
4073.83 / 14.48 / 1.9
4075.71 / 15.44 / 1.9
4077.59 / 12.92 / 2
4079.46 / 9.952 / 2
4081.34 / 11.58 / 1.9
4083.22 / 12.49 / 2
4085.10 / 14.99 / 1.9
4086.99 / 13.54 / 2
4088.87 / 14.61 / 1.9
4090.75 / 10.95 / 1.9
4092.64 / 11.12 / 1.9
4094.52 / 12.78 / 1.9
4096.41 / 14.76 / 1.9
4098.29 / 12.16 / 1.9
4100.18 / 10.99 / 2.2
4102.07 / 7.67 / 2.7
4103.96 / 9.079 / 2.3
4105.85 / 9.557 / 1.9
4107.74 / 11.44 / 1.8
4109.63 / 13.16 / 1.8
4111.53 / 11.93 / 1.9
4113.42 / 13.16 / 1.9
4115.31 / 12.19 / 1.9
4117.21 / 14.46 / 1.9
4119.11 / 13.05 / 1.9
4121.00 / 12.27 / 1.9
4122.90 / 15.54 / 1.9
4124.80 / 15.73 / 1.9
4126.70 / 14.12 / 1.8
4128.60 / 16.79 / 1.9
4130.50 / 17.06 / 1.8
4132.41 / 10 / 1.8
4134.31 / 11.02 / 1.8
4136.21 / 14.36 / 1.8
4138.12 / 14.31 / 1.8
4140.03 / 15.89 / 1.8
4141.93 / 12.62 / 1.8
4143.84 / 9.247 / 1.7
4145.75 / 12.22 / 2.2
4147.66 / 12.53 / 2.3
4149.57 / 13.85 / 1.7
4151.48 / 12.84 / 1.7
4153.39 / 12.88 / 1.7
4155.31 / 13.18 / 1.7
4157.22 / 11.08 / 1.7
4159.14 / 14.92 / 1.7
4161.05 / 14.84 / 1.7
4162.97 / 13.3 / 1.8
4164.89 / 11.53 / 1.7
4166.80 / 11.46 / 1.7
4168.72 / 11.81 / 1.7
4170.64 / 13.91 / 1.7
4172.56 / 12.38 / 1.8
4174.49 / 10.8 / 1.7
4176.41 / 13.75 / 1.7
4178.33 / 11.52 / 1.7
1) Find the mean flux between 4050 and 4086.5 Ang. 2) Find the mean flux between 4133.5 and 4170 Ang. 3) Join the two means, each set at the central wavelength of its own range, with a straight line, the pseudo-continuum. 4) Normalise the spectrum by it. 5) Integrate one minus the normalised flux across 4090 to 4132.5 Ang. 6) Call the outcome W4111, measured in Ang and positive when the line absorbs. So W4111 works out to 2.10 Ang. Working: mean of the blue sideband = 13.9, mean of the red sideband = 12.9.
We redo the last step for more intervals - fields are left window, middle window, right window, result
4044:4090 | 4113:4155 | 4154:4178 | -1.2 Ang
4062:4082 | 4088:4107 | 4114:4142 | 3.1 Ang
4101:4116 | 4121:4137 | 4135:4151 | -2.6 Ang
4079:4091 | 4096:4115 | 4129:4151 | 2.3 Ang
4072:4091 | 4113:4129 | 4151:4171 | -1.3 Ang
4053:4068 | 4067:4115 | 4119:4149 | 6.3 Ang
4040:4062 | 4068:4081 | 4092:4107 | -0.1 Ang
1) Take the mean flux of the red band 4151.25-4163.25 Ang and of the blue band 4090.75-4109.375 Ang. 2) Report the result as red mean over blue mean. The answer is 1.2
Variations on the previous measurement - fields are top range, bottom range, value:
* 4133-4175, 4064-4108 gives 1.03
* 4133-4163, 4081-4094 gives 1.02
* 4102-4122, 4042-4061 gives 0.81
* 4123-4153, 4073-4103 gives 1.08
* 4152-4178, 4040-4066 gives 0.87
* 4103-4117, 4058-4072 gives 0.84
